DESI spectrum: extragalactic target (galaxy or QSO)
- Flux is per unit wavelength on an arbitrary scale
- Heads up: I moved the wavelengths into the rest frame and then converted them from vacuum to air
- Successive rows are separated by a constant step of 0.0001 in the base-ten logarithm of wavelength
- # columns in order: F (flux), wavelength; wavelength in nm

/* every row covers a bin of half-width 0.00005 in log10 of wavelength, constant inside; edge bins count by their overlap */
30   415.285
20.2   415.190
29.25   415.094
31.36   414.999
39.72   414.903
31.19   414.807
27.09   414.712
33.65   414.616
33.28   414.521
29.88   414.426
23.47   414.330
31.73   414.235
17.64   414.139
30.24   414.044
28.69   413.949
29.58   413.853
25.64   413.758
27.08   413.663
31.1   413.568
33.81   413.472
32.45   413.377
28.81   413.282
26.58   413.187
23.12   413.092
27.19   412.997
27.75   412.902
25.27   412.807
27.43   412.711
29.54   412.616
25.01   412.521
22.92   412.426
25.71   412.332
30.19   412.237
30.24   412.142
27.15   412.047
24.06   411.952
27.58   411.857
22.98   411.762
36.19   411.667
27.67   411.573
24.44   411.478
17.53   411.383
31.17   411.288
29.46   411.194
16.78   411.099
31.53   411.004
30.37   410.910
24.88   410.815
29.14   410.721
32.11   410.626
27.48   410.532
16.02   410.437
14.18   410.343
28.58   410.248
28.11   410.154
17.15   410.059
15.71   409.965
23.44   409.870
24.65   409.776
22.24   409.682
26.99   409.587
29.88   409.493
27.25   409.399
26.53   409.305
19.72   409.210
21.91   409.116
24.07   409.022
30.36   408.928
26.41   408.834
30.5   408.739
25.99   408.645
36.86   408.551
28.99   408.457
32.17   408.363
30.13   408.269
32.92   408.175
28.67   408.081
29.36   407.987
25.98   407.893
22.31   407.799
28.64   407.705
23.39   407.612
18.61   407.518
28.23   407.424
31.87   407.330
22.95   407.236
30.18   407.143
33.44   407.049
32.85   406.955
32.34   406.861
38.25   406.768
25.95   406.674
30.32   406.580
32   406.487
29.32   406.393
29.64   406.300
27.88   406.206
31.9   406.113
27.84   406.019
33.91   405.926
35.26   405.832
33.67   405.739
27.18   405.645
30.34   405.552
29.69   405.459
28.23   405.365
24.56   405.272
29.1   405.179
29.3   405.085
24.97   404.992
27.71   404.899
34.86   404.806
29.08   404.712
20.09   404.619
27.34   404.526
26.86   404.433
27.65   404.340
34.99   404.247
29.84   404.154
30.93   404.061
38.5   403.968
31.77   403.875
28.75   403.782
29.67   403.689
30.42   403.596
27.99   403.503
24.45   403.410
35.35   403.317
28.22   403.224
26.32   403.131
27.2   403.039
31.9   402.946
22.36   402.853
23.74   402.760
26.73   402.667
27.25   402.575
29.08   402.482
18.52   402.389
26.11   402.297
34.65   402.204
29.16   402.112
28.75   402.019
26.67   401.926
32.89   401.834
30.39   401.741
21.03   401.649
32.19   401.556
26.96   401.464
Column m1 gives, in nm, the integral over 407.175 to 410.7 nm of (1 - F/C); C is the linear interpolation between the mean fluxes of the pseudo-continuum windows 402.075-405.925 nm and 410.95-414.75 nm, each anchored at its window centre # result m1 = 0.27 nm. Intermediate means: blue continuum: 28.8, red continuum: 27.6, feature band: 26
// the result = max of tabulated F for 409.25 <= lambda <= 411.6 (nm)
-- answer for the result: 32.11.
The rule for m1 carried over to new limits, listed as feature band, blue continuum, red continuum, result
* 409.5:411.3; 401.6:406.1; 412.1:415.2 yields 0.24 nm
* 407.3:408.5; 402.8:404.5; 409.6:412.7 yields -0.02 nm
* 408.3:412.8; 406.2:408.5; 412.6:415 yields 0.44 nm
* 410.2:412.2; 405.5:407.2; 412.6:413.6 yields 0.20 nm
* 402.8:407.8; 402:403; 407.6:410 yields -0.42 nm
